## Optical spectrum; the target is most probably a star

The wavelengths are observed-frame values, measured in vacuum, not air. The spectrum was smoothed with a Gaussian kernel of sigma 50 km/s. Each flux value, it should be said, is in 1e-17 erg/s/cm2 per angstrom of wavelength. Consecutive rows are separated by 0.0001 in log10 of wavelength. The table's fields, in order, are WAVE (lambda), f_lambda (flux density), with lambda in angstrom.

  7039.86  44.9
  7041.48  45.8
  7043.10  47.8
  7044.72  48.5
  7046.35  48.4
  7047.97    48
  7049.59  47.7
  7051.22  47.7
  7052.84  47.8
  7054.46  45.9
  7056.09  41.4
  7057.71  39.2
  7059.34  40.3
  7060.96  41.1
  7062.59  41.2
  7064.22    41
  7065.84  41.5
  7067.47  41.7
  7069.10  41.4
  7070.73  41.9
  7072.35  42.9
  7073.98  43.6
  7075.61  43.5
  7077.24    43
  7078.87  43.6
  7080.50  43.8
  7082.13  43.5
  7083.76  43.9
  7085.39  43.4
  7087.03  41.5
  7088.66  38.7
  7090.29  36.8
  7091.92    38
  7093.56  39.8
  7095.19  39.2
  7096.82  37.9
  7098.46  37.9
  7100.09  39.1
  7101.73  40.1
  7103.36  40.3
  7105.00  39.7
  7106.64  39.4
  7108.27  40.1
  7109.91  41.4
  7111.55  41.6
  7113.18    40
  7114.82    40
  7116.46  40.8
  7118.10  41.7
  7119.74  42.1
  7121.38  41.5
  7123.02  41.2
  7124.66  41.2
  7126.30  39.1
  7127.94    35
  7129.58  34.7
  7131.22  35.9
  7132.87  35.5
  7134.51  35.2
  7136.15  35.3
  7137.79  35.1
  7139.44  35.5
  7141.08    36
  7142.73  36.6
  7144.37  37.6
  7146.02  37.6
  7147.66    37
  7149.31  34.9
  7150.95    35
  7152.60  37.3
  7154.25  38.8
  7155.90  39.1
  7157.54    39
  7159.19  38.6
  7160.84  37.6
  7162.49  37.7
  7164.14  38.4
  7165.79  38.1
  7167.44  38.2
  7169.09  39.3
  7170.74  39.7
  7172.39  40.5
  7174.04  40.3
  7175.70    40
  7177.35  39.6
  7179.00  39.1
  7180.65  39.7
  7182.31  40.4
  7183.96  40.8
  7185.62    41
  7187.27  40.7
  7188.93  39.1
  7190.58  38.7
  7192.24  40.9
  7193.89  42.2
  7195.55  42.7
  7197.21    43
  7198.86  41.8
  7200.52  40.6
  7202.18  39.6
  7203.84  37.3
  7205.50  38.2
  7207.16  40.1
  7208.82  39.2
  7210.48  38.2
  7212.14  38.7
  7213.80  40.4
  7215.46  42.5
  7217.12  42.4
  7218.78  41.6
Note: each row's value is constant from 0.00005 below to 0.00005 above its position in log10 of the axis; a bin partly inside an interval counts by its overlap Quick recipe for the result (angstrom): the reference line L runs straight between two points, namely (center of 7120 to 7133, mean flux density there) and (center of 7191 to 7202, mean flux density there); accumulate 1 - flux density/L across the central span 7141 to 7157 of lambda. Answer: 0.9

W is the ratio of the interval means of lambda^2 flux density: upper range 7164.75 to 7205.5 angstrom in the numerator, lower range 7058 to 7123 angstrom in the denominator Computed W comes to 1.00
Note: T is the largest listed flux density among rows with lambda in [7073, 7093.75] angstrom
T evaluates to 43.9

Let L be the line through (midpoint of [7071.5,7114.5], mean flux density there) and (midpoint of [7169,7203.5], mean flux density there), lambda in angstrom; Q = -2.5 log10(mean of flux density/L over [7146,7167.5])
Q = 0.08 mag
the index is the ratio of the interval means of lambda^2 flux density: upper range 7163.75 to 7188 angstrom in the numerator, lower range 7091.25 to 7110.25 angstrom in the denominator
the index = 1.03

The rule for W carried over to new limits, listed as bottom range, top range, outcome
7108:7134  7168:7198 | 1.04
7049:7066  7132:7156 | 0.86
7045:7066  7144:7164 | 0.87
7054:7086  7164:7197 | 0.98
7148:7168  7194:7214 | 1.08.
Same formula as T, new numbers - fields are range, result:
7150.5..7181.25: 40.5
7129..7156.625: 39.1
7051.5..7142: 47.8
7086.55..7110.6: 41.5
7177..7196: 42.7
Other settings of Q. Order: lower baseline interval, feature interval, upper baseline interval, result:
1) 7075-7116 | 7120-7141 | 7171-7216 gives 0.09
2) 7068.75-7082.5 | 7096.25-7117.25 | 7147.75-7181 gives 0.04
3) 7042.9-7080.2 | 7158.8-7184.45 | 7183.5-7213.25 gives 0.04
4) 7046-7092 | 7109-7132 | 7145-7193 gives 0.03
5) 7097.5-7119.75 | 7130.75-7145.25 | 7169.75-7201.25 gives 0.13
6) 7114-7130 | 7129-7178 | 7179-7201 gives 0.08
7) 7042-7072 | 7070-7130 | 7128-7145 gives -0.03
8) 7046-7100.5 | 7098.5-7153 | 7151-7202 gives 0.07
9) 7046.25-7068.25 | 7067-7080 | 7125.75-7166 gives -0.01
